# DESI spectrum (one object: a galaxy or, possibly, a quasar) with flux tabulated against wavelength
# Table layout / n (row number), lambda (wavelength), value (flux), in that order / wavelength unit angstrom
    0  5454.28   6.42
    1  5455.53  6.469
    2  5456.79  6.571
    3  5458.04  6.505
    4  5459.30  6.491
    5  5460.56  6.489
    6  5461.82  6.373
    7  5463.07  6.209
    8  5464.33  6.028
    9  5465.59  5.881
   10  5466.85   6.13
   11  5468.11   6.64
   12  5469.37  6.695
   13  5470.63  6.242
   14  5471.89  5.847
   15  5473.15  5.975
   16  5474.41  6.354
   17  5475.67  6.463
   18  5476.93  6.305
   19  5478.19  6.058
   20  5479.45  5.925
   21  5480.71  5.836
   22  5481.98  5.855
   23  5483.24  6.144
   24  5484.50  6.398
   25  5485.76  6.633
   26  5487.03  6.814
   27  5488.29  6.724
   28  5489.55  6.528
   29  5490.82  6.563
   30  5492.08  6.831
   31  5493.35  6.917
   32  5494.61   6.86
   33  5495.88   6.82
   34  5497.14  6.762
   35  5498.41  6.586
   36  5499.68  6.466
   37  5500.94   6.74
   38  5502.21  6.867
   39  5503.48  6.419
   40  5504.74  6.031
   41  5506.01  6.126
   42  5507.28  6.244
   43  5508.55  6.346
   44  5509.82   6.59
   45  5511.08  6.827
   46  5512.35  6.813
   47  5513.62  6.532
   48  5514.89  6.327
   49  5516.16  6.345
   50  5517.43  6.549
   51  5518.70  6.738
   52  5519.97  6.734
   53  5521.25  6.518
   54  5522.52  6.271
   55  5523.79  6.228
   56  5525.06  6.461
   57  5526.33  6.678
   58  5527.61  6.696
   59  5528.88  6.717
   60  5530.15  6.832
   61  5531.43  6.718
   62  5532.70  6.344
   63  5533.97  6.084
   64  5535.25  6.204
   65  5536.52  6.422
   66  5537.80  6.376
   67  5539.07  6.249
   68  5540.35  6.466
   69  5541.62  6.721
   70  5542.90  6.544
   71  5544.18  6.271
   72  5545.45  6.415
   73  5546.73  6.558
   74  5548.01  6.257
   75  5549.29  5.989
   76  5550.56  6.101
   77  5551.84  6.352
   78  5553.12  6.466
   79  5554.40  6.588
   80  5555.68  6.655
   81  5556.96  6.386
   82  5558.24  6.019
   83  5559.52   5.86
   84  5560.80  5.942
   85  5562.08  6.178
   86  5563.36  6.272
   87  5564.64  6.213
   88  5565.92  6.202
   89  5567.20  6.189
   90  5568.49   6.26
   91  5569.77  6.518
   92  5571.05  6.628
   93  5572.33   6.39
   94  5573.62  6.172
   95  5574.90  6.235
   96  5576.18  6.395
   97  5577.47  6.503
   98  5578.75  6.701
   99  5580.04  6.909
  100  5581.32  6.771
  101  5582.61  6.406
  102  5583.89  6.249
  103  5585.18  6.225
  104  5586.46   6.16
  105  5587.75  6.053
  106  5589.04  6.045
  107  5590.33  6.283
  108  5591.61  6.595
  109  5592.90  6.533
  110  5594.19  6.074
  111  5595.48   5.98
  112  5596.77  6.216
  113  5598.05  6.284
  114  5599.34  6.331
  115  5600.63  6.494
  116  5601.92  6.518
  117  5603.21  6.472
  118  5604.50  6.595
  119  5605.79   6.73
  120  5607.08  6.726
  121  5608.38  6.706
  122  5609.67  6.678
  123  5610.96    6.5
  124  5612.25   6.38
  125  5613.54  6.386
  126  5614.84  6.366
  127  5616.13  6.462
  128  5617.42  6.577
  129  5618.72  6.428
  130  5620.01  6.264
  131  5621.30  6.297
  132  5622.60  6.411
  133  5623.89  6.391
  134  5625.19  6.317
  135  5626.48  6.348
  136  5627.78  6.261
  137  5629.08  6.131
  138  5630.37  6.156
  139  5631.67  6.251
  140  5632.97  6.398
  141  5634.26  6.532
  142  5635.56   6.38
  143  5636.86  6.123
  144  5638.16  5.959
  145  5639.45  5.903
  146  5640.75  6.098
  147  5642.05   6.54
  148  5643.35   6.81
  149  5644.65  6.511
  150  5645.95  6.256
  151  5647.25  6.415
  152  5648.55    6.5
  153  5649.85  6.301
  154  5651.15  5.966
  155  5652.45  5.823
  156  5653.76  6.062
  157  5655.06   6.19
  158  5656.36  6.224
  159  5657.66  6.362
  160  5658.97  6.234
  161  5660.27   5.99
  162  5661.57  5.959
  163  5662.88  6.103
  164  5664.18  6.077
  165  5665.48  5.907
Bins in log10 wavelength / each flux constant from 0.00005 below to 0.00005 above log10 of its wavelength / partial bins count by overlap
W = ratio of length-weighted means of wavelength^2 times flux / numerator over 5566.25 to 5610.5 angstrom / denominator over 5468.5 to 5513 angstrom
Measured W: 1.0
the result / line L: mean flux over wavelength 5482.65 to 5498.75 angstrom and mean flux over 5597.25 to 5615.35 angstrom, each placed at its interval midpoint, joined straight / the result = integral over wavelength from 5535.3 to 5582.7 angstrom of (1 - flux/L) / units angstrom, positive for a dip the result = 1.5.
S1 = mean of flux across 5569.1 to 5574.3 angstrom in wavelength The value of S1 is 6.43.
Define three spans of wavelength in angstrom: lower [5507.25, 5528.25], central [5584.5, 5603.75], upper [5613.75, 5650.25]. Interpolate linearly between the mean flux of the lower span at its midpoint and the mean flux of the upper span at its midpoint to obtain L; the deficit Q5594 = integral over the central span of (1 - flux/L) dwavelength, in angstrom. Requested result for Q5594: 0.4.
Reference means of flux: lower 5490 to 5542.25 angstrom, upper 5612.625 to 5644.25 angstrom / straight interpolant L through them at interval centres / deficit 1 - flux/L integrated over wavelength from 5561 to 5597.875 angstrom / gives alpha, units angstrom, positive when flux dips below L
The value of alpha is 0.51 angstrom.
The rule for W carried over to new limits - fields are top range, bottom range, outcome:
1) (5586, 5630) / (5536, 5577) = 1.03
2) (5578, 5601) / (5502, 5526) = 1.01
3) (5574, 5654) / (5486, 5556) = 1.01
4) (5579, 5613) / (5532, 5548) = 1.03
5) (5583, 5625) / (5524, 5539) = 1.01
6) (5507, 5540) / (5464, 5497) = 1.04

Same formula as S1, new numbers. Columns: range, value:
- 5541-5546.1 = 6.48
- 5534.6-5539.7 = 6.31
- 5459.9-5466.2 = 6.2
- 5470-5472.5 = 6.05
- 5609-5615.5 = 6.47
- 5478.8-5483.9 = 5.94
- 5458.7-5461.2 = 6.48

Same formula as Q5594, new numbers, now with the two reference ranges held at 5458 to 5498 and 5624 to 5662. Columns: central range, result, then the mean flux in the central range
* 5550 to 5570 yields 0.2 angstrom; 6.26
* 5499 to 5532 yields -0.9 angstrom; 6.53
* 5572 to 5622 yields -1.0 angstrom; 6.41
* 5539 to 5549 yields -0.2 angstrom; 6.43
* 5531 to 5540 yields 0.0 angstrom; 6.34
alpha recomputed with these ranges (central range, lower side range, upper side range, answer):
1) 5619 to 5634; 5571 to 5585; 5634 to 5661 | 0.0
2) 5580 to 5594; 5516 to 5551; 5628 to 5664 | 0.0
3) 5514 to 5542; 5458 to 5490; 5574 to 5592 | -0.6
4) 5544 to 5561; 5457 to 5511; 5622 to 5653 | 0.2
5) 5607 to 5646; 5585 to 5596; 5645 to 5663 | -1.1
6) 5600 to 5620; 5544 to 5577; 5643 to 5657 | -0.8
